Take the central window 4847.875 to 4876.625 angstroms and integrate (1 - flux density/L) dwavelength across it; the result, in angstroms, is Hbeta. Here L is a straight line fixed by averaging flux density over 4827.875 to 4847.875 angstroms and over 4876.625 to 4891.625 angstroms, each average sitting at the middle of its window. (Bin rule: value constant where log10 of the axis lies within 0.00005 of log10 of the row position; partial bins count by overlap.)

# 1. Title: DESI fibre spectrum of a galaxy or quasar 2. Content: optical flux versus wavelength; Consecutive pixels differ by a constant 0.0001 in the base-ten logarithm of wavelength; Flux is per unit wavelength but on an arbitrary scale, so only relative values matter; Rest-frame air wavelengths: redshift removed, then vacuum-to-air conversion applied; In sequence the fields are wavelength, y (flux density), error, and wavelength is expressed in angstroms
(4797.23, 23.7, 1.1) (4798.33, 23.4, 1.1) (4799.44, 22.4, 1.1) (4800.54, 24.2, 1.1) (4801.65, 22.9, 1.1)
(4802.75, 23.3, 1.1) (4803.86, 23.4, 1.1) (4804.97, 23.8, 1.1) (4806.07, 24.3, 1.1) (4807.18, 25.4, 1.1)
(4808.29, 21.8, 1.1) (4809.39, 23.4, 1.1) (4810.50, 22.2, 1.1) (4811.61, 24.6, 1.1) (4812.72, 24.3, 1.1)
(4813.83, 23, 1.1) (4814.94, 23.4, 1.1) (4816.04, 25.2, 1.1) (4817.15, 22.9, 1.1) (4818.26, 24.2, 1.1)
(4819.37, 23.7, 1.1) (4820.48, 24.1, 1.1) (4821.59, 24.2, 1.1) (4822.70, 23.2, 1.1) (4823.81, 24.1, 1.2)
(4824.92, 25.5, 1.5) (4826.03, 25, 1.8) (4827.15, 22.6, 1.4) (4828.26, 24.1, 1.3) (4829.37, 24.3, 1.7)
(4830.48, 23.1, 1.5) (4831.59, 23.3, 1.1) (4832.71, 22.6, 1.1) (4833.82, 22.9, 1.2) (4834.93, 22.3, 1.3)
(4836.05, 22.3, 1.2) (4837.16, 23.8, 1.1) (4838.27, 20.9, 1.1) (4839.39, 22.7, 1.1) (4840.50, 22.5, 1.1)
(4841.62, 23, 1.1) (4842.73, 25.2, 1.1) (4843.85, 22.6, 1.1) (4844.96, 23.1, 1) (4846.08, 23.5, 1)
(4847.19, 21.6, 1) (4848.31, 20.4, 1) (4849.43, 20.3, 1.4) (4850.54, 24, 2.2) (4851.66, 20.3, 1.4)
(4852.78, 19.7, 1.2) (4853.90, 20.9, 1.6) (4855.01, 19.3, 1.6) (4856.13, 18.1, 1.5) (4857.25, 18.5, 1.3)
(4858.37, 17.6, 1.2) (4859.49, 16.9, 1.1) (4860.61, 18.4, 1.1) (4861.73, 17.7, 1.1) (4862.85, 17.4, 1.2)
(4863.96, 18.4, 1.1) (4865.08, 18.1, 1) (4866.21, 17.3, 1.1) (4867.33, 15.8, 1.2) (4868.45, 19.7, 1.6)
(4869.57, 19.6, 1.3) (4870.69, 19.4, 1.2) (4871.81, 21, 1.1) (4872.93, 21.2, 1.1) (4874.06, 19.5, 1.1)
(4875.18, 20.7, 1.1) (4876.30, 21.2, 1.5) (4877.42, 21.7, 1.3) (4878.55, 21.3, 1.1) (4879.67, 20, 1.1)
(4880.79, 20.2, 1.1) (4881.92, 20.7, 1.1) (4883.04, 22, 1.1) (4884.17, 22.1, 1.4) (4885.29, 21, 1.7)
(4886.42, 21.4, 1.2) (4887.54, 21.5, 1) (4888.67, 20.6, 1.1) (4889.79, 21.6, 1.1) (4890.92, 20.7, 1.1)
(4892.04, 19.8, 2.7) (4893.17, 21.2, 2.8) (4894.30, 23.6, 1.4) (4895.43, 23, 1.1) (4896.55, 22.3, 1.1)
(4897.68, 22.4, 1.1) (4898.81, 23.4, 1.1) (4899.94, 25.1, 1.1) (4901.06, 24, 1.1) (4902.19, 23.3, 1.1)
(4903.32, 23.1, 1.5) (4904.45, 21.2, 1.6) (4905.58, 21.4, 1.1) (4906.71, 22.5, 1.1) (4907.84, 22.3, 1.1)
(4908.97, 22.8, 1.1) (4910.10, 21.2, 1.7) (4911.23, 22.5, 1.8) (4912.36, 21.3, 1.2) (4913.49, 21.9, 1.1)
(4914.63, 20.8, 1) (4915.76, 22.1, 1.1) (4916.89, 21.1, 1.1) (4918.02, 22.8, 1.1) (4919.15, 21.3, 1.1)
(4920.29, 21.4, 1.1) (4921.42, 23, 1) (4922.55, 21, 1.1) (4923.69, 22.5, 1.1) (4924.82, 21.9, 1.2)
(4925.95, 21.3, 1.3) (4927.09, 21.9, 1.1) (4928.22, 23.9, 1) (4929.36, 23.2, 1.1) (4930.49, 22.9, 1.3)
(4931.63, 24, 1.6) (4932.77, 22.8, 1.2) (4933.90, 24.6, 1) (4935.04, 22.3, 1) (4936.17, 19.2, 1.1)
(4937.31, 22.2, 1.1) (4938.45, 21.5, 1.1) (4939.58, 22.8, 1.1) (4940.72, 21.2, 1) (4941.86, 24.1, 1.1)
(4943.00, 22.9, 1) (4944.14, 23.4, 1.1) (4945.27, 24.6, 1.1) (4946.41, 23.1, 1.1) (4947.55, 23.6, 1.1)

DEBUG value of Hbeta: 3.6 angstroms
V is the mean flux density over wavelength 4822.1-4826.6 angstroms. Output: 24.4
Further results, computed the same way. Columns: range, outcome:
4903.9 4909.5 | 22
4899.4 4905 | 23.4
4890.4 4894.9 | 21.3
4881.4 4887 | 21.5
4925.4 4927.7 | 21.6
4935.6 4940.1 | 21.4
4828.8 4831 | 23.8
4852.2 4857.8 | 19.3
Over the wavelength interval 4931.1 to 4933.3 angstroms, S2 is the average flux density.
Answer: 23.4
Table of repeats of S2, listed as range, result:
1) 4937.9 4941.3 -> 21.9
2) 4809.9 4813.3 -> 23.6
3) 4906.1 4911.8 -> 22.3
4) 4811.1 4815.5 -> 23.8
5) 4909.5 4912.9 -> 21.7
